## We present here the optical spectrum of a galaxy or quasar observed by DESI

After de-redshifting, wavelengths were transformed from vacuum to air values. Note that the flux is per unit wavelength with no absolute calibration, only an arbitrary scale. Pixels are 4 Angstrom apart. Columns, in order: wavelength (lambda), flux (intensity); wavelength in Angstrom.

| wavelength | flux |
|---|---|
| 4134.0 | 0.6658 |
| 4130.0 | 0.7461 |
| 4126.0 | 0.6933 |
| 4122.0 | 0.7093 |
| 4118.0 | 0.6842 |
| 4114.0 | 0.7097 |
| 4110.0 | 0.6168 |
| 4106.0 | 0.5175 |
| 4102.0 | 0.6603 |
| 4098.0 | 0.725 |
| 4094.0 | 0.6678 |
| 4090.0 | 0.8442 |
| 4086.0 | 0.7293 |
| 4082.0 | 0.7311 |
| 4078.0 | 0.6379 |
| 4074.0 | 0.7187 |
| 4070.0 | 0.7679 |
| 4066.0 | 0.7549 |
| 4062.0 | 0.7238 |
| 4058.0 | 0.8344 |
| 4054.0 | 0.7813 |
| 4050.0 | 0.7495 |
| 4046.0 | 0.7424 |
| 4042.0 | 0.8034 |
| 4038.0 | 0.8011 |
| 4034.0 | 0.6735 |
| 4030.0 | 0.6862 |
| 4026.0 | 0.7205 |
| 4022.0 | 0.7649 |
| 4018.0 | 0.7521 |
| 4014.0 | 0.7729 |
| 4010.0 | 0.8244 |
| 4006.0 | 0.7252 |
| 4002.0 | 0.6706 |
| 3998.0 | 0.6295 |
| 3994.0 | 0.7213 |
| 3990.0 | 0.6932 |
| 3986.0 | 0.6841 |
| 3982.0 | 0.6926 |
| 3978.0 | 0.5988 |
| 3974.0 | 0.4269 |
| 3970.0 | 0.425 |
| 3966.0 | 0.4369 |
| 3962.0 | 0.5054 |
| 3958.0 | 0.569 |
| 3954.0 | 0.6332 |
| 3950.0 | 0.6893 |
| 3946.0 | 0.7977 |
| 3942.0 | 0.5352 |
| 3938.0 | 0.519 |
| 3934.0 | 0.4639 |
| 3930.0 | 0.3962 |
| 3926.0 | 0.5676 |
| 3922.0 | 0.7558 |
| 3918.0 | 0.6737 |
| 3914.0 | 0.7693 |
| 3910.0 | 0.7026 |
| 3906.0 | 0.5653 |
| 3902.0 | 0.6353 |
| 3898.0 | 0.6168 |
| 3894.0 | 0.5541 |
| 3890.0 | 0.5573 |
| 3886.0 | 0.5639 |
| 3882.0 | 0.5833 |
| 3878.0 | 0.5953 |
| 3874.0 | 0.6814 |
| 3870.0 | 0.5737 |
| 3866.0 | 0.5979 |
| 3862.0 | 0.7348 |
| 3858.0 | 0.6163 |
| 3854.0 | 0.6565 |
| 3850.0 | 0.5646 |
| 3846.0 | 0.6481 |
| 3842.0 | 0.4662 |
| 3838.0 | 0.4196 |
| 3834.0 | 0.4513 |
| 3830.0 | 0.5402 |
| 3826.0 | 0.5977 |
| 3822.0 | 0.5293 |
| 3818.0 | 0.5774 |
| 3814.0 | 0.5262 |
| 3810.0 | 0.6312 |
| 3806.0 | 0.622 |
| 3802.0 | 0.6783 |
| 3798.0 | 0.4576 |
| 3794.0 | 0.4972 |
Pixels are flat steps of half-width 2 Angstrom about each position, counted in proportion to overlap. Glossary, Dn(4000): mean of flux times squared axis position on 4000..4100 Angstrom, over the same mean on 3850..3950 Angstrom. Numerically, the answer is 1.31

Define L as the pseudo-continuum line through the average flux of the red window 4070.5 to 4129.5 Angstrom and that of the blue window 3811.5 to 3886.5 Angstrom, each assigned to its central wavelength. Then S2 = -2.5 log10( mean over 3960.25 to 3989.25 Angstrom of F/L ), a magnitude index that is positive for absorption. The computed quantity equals 0.16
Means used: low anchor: 0.576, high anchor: 0.692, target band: 0.545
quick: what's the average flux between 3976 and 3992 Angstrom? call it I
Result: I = 0.667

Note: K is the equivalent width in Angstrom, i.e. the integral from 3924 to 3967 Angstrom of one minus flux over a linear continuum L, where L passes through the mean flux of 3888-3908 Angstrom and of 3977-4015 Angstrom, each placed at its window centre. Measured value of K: 5.6 Angstrom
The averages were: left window 0.586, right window 0.702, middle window 0.559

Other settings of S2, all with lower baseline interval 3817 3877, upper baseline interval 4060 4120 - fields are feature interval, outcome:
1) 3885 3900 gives 0.049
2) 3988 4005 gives -0.047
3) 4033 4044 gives -0.141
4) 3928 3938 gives 0.354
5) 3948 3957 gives -0.035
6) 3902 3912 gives -0.047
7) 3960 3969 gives 0.338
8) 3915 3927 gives -0.114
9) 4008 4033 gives -0.132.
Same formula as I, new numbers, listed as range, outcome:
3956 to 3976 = 0.473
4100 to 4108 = 0.589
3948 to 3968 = 0.567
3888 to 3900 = 0.576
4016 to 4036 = 0.719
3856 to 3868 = 0.65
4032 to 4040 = 0.737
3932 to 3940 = 0.491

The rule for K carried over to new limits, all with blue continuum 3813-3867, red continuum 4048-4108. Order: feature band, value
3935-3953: 0.27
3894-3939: 0.75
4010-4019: -1.27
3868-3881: -0.55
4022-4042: -1.17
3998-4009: -0.37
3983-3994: -0.51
